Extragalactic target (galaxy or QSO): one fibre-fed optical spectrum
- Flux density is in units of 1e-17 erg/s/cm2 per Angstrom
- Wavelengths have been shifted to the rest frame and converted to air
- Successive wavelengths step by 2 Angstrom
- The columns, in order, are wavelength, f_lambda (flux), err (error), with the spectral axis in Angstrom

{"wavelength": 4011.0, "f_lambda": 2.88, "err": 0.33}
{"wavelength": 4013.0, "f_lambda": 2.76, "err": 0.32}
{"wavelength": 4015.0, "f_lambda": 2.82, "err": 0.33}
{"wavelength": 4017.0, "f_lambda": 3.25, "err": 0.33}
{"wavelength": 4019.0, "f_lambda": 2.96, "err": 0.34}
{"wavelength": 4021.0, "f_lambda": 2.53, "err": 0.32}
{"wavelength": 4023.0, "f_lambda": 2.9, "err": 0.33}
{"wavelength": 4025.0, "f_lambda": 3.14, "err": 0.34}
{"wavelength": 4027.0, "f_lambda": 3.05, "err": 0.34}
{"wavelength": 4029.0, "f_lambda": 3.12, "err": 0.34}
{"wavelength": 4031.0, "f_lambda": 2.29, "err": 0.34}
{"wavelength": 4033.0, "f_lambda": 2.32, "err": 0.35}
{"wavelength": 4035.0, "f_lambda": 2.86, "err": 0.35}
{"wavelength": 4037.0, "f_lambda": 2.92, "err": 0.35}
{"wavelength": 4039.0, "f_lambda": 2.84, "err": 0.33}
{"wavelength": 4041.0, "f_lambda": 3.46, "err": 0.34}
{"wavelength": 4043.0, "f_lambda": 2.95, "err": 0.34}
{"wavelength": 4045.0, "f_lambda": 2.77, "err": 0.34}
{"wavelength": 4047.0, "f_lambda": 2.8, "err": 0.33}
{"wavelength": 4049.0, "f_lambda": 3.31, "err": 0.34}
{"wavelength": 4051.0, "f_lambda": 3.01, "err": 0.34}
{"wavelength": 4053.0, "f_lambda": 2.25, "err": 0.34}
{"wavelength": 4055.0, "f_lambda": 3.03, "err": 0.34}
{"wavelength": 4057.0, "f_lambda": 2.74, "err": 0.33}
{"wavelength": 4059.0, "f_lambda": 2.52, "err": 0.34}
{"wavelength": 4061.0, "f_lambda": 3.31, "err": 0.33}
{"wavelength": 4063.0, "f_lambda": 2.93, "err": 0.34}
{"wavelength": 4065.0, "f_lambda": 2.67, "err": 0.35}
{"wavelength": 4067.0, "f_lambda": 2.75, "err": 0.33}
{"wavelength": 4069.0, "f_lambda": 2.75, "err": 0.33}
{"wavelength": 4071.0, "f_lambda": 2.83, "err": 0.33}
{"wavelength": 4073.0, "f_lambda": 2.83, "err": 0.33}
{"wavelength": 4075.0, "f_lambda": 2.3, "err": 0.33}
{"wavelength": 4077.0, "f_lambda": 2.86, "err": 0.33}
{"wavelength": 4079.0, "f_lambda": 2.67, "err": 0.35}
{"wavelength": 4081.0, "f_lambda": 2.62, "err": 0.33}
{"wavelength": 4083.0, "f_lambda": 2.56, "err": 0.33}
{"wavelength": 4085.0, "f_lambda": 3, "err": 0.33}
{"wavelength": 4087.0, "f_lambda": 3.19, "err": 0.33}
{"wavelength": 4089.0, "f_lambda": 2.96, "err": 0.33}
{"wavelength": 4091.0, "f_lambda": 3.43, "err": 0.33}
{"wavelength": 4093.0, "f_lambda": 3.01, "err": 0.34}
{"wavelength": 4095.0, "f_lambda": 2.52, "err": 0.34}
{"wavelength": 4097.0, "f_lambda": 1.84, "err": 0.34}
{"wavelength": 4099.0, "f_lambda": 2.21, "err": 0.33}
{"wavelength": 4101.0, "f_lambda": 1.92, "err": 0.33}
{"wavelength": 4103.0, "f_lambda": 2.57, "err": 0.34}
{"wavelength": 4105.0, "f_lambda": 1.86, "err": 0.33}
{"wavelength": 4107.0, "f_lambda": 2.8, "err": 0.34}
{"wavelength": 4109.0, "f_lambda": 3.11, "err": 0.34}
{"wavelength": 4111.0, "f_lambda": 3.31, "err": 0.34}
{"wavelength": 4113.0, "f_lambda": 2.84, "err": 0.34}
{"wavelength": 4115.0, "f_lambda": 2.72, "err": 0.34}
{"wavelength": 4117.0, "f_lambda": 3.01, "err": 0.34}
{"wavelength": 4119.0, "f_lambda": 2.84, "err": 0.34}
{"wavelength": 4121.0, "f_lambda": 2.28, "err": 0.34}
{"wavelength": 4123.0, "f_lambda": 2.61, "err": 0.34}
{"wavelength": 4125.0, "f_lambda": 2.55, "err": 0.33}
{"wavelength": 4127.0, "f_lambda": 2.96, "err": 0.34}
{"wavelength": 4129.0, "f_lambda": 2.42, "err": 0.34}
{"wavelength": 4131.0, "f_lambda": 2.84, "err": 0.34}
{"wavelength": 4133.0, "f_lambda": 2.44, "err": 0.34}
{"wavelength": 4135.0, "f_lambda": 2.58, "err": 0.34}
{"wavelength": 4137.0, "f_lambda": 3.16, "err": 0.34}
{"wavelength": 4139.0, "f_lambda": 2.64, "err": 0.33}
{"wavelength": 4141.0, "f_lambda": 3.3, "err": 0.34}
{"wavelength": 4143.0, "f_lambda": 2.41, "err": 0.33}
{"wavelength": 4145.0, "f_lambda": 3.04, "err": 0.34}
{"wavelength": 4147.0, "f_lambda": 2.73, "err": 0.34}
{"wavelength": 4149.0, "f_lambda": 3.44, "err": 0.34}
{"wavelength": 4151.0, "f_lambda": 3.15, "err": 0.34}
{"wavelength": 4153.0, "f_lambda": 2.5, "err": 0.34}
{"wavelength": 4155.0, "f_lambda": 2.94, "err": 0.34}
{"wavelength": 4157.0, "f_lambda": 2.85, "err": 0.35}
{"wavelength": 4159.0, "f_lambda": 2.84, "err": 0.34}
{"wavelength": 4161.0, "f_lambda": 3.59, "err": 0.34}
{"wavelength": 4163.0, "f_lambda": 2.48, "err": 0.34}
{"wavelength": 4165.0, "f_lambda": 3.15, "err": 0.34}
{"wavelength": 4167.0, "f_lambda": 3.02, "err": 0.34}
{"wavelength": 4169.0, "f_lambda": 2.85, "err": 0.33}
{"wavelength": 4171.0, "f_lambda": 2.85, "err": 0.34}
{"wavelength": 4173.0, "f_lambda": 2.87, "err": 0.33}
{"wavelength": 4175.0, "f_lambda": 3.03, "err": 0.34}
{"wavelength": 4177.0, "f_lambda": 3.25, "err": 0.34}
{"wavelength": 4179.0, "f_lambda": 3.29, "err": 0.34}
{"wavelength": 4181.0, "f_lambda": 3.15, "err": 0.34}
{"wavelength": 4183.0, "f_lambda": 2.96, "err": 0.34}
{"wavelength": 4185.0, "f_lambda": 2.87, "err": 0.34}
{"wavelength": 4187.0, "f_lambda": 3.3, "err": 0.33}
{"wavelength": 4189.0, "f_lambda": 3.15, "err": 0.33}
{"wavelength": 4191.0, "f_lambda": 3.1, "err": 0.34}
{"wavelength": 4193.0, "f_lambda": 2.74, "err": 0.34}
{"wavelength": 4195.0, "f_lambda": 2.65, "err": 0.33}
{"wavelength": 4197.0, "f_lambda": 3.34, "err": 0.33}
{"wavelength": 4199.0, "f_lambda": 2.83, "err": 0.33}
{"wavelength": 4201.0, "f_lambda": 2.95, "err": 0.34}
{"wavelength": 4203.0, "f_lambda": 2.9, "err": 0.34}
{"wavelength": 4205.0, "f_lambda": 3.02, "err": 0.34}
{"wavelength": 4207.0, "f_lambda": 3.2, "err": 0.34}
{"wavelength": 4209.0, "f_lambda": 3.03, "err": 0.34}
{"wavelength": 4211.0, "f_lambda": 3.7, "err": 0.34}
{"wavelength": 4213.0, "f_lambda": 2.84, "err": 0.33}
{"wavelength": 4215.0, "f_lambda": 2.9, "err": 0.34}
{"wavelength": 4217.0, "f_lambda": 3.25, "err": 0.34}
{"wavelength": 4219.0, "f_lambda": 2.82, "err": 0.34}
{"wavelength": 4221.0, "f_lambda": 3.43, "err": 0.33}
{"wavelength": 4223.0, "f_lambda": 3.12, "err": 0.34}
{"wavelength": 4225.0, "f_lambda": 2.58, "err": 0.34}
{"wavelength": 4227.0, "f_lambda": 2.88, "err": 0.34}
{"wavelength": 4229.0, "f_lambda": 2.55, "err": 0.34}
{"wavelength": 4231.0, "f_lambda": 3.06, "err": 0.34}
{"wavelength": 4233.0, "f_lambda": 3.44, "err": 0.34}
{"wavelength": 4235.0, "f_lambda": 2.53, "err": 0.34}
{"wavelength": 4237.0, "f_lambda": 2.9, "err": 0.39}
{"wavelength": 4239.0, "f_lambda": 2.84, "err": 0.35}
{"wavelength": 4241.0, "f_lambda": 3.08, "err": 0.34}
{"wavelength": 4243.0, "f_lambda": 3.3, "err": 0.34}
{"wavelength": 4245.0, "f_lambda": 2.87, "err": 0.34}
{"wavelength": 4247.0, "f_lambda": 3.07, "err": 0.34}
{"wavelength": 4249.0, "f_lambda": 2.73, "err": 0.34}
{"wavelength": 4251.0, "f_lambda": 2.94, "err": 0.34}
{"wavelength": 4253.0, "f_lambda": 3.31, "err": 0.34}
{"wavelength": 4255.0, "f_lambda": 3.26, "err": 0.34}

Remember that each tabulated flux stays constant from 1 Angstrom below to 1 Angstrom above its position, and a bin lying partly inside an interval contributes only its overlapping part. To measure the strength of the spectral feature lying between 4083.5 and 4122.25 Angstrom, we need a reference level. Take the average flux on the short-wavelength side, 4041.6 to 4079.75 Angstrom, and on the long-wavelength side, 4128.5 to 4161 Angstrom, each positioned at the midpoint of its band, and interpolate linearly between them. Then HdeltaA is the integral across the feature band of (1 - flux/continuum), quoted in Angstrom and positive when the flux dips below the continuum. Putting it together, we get 1.80 Angstrom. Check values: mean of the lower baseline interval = 2.81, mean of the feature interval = 2.7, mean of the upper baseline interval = 2.86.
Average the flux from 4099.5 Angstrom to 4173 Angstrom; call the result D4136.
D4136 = 2.79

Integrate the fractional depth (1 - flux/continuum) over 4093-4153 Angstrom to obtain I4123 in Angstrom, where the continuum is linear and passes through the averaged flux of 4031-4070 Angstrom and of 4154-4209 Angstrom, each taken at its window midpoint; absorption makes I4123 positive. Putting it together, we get 4.9 Angstrom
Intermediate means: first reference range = 2.84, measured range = 2.7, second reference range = 3.01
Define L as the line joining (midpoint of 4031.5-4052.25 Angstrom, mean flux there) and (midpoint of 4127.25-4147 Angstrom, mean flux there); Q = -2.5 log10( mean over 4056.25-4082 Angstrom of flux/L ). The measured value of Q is 0.042 mag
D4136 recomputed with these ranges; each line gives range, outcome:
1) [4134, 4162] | 2.94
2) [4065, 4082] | 2.7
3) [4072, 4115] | 2.69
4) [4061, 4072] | 2.83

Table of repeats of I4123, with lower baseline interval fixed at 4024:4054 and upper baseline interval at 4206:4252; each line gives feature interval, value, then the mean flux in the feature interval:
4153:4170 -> 0.11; 2.94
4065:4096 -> 0.93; 2.81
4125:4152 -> 0.90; 2.84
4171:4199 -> -0.62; 3.04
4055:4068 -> 0.23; 2.84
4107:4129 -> 0.92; 2.8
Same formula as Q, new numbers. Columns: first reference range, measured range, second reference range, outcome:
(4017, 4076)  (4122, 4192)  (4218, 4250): -0.01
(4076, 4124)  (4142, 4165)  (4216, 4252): -0.04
